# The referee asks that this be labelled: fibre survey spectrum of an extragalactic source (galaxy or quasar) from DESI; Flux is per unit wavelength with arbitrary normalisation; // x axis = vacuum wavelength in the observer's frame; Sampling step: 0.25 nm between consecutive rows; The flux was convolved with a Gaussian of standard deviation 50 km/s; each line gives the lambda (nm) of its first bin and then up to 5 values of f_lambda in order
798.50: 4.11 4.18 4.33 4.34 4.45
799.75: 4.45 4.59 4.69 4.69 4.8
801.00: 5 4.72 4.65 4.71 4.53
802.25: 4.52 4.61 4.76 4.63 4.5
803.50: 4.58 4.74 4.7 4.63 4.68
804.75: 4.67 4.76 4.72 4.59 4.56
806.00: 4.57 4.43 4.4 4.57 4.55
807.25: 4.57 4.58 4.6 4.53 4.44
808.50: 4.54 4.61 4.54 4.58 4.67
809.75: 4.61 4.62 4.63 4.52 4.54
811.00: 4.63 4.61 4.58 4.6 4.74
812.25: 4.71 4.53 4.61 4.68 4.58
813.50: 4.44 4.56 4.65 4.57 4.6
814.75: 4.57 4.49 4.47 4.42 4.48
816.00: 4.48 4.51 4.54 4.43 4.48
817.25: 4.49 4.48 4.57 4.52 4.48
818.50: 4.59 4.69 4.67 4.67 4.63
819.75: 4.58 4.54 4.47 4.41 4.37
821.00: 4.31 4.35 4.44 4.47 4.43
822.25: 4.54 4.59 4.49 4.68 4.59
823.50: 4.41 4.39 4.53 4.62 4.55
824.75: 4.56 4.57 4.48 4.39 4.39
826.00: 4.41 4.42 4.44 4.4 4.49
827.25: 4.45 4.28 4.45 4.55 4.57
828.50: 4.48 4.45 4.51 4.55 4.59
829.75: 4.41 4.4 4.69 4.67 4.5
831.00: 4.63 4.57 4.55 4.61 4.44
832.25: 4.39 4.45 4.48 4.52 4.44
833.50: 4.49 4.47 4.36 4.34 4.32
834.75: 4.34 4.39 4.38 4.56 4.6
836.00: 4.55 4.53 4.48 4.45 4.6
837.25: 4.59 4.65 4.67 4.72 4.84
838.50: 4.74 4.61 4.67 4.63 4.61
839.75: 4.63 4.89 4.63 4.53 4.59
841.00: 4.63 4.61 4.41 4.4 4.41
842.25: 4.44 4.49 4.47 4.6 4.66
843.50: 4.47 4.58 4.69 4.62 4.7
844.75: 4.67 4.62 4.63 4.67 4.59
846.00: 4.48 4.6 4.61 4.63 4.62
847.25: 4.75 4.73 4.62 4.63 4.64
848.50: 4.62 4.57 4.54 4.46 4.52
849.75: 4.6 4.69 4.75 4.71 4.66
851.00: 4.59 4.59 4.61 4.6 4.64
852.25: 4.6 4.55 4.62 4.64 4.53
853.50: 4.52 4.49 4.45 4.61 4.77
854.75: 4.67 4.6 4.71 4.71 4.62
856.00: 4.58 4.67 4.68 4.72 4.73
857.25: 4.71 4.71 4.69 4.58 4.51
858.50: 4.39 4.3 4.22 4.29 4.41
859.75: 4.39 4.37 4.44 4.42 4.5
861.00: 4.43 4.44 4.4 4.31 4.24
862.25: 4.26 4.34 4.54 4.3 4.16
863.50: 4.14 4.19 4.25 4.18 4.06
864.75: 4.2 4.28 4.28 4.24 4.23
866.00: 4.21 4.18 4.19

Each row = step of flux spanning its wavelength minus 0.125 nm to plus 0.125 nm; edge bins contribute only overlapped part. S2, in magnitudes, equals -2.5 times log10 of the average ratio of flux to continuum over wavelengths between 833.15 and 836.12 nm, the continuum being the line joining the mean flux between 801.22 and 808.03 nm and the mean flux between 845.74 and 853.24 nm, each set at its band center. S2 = 0.042 mag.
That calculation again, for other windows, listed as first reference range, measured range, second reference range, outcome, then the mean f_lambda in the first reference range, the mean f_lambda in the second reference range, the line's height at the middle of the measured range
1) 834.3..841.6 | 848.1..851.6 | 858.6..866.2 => -0.04 mag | 4.58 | 4.3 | 4.44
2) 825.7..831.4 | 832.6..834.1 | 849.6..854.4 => 0.01 mag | 4.49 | 4.6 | 4.52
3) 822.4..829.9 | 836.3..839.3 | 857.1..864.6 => -0.04 mag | 4.49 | 4.37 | 4.45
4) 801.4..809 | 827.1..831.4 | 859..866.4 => -0.01 mag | 4.6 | 4.3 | 4.47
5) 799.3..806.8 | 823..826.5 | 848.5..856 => 0.03 mag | 4.63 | 4.61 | 4.62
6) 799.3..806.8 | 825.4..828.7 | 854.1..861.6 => 0.04 mag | 4.63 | 4.54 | 4.59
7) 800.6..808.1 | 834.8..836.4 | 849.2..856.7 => 0.03 mag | 4.63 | 4.62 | 4.62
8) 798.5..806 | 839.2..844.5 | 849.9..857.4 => 0.01 mag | 4.6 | 4.63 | 4.63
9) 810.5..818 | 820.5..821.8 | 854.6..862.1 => 0.04 mag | 4.55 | 4.52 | 4.55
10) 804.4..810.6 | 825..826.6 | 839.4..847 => 0.04 mag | 4.58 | 4.59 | 4.58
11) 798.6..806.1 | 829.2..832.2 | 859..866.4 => -0.02 mag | 4.61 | 4.3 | 4.46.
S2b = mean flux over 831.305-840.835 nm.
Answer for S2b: 4.55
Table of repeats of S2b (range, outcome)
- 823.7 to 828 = 4.46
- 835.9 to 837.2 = 4.53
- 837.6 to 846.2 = 4.61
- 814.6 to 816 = 4.49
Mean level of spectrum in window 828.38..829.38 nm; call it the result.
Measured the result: 4.5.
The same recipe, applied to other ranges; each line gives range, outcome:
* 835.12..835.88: 4.51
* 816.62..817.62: 4.47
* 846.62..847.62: 4.68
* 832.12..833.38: 4.46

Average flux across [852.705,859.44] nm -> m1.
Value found 4.58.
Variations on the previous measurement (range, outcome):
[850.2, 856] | 4.62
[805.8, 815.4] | 4.57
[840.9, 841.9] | 4.51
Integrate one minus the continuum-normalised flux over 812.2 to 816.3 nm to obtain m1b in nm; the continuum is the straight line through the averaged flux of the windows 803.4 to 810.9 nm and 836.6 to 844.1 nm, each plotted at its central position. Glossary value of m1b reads 0.04 nm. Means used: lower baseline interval 4.59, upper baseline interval 4.6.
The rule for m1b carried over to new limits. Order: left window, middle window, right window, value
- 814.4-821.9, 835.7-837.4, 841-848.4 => 0.01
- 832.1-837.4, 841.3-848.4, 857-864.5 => -0.25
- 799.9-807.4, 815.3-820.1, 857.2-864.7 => 0.03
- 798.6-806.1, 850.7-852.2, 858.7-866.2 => -0.09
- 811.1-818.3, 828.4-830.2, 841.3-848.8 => 0.03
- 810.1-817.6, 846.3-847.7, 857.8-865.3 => -0.08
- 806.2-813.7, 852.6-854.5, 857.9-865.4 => -0.09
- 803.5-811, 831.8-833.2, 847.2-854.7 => 0.04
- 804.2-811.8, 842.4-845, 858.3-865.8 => -0.11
